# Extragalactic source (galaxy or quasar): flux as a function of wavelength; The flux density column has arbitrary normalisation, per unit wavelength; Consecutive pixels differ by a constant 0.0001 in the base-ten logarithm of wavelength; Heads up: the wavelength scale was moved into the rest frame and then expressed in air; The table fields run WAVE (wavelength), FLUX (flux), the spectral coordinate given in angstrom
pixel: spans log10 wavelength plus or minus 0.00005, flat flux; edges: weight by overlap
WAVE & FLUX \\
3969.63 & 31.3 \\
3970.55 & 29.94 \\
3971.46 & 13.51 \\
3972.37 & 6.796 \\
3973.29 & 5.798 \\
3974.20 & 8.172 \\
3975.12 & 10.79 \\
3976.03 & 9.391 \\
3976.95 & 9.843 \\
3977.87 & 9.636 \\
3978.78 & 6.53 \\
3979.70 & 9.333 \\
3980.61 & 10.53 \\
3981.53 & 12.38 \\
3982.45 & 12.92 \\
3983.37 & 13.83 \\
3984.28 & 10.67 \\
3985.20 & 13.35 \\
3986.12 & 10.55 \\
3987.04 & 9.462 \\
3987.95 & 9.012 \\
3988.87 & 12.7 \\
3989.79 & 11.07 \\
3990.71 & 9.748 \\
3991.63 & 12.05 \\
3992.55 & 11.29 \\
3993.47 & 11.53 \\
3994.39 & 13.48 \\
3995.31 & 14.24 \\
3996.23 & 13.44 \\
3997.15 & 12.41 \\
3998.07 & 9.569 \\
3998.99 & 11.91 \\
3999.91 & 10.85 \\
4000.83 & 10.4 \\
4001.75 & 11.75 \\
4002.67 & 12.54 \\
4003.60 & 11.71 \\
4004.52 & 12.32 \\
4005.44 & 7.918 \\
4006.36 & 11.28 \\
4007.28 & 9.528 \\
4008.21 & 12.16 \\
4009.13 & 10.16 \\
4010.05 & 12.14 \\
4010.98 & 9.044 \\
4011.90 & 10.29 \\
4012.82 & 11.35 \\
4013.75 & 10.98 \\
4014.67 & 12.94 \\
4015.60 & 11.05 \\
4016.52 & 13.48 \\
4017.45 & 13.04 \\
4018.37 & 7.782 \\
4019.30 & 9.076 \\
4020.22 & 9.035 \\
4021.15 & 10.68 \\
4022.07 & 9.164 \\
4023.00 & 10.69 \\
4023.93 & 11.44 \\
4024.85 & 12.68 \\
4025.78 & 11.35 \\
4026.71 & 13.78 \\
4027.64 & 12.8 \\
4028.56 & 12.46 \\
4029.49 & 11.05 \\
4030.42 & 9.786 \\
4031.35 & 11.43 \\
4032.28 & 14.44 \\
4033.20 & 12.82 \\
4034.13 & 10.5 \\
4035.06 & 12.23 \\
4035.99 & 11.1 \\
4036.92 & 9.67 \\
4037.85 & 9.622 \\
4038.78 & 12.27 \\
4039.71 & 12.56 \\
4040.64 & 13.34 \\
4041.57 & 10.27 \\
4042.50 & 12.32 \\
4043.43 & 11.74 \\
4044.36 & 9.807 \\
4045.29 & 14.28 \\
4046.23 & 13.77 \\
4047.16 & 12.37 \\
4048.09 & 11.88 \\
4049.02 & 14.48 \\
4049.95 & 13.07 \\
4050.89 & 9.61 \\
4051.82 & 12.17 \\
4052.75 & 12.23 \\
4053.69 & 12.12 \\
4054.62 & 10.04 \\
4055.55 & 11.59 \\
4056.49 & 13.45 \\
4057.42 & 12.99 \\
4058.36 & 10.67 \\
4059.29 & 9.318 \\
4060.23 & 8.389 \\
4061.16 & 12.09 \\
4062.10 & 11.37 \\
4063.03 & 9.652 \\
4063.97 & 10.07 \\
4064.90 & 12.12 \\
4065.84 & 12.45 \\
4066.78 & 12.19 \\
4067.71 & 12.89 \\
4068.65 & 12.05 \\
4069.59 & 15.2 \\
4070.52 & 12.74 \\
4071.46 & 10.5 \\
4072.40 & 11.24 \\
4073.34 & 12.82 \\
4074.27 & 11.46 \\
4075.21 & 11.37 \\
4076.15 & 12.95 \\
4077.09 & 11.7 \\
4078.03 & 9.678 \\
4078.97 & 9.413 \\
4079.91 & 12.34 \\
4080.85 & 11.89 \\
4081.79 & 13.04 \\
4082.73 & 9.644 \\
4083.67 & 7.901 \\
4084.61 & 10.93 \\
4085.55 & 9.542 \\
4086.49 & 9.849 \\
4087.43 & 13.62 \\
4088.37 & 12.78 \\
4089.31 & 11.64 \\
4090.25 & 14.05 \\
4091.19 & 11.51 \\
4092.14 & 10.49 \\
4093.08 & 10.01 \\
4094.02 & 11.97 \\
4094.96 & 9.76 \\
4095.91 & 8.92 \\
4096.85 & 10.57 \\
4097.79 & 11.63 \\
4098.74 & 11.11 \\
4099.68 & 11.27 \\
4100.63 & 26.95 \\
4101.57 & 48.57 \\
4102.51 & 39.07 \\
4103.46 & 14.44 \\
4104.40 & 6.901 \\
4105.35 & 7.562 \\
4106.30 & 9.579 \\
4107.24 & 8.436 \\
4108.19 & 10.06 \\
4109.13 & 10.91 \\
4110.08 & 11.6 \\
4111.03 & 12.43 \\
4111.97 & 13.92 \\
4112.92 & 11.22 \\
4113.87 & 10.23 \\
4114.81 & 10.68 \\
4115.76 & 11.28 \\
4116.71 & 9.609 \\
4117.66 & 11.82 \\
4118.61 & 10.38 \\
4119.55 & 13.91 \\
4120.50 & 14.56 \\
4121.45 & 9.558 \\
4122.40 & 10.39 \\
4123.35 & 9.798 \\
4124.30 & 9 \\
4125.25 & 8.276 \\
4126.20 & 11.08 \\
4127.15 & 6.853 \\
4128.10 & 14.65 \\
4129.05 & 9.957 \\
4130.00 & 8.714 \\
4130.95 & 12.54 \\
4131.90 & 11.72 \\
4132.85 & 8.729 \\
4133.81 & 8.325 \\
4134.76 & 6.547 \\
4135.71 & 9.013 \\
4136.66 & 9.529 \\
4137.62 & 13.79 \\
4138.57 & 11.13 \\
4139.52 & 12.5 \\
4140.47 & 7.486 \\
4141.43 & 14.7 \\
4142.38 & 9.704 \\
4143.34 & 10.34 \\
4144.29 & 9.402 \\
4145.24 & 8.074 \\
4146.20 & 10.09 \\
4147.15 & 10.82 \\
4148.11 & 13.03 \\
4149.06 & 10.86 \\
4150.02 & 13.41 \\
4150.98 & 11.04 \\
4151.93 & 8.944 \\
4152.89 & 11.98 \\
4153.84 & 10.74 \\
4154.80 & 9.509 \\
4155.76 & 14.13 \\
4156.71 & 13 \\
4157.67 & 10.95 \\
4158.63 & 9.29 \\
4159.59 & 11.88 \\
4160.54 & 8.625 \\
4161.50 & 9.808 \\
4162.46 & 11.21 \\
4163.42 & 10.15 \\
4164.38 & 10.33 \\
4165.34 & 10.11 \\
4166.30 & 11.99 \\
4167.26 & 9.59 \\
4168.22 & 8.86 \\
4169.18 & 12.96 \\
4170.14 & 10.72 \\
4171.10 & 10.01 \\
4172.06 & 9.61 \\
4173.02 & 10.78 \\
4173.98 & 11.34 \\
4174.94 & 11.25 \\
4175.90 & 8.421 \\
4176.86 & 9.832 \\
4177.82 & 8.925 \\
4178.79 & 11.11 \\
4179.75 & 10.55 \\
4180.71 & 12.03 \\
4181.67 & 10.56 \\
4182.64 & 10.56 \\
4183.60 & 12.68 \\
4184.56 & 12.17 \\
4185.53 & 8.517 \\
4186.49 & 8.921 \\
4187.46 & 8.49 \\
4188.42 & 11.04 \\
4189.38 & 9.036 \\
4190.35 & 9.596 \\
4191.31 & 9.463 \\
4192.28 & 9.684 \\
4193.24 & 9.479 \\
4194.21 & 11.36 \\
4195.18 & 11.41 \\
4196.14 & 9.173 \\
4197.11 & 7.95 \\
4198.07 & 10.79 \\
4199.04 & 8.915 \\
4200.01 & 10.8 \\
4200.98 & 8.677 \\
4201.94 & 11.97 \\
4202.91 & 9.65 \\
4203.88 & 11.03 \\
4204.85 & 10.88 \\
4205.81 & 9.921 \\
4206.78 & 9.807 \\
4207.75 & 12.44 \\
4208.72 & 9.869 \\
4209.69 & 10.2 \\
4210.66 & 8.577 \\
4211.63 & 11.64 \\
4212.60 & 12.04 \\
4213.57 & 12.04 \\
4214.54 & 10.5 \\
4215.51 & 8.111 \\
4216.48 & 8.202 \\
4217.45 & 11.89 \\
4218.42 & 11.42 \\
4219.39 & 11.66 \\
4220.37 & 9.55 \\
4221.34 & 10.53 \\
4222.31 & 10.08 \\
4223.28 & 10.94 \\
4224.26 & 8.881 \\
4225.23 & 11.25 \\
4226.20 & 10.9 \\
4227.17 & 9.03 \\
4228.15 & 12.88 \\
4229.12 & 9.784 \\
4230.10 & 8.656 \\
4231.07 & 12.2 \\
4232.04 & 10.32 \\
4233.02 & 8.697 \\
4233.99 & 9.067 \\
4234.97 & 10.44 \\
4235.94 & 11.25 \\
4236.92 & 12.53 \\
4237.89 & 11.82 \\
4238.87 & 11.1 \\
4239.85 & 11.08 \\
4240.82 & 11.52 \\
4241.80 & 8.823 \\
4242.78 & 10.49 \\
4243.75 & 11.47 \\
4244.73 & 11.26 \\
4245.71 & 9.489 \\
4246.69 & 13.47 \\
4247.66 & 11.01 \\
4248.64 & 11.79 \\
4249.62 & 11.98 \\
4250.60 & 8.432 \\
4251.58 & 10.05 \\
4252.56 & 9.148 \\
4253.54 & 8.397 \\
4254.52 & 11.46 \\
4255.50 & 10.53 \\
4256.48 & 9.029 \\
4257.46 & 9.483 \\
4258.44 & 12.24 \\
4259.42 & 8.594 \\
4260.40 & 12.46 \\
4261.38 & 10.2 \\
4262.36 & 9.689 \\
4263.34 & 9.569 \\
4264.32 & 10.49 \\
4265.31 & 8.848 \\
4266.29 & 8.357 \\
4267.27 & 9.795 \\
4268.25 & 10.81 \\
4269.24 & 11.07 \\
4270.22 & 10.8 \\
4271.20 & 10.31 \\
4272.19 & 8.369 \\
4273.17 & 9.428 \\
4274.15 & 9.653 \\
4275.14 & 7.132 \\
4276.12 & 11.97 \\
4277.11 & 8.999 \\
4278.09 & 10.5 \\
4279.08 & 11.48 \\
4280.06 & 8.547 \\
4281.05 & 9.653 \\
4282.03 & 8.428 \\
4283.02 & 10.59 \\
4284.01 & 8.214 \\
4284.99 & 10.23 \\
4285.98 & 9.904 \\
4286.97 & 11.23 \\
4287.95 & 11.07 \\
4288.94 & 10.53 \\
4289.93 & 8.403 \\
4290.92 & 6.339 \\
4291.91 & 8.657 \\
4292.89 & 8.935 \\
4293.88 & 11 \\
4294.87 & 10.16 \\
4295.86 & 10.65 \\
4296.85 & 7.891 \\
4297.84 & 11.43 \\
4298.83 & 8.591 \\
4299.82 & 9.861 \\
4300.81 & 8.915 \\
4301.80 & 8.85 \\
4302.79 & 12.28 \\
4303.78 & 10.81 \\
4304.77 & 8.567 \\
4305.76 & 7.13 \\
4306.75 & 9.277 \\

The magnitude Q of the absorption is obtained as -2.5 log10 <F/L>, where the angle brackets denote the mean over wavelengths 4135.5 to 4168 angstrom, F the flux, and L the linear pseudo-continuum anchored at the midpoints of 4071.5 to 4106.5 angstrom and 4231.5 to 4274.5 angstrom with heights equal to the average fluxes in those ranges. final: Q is 0.12 mag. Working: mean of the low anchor 13.2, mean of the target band 10.8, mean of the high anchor 10.3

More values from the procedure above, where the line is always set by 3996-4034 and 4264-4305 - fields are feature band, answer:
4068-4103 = -0.239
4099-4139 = -0.169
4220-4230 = -0.029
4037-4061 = -0.064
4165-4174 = -0.020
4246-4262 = -0.065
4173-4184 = -0.034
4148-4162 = -0.064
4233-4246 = -0.080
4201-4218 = -0.035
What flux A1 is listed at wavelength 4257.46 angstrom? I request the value 9.483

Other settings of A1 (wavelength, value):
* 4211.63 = 11.64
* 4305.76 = 7.13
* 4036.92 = 9.67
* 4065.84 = 12.45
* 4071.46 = 10.5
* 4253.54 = 8.397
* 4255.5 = 10.53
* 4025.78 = 11.35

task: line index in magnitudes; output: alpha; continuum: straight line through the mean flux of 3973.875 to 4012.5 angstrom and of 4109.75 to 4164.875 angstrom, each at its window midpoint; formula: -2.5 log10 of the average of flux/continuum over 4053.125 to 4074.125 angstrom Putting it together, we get -0.07 mag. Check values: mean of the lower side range 11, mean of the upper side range 10.7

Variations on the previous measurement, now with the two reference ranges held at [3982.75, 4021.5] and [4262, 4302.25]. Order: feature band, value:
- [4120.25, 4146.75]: 0.031 mag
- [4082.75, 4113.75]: -0.239 mag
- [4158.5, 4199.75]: 0.001 mag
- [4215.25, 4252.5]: -0.070 mag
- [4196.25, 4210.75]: -0.003 mag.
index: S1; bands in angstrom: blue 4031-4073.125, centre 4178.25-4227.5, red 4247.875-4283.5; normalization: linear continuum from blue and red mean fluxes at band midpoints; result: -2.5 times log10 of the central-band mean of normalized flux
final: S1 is 0.02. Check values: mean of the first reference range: 11.8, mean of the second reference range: 9.96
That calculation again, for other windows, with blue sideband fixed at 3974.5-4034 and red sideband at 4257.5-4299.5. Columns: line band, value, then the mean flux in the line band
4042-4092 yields -0.077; 11.7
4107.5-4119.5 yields -0.059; 11.2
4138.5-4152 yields -0.035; 10.8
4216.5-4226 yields -0.052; 10.6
